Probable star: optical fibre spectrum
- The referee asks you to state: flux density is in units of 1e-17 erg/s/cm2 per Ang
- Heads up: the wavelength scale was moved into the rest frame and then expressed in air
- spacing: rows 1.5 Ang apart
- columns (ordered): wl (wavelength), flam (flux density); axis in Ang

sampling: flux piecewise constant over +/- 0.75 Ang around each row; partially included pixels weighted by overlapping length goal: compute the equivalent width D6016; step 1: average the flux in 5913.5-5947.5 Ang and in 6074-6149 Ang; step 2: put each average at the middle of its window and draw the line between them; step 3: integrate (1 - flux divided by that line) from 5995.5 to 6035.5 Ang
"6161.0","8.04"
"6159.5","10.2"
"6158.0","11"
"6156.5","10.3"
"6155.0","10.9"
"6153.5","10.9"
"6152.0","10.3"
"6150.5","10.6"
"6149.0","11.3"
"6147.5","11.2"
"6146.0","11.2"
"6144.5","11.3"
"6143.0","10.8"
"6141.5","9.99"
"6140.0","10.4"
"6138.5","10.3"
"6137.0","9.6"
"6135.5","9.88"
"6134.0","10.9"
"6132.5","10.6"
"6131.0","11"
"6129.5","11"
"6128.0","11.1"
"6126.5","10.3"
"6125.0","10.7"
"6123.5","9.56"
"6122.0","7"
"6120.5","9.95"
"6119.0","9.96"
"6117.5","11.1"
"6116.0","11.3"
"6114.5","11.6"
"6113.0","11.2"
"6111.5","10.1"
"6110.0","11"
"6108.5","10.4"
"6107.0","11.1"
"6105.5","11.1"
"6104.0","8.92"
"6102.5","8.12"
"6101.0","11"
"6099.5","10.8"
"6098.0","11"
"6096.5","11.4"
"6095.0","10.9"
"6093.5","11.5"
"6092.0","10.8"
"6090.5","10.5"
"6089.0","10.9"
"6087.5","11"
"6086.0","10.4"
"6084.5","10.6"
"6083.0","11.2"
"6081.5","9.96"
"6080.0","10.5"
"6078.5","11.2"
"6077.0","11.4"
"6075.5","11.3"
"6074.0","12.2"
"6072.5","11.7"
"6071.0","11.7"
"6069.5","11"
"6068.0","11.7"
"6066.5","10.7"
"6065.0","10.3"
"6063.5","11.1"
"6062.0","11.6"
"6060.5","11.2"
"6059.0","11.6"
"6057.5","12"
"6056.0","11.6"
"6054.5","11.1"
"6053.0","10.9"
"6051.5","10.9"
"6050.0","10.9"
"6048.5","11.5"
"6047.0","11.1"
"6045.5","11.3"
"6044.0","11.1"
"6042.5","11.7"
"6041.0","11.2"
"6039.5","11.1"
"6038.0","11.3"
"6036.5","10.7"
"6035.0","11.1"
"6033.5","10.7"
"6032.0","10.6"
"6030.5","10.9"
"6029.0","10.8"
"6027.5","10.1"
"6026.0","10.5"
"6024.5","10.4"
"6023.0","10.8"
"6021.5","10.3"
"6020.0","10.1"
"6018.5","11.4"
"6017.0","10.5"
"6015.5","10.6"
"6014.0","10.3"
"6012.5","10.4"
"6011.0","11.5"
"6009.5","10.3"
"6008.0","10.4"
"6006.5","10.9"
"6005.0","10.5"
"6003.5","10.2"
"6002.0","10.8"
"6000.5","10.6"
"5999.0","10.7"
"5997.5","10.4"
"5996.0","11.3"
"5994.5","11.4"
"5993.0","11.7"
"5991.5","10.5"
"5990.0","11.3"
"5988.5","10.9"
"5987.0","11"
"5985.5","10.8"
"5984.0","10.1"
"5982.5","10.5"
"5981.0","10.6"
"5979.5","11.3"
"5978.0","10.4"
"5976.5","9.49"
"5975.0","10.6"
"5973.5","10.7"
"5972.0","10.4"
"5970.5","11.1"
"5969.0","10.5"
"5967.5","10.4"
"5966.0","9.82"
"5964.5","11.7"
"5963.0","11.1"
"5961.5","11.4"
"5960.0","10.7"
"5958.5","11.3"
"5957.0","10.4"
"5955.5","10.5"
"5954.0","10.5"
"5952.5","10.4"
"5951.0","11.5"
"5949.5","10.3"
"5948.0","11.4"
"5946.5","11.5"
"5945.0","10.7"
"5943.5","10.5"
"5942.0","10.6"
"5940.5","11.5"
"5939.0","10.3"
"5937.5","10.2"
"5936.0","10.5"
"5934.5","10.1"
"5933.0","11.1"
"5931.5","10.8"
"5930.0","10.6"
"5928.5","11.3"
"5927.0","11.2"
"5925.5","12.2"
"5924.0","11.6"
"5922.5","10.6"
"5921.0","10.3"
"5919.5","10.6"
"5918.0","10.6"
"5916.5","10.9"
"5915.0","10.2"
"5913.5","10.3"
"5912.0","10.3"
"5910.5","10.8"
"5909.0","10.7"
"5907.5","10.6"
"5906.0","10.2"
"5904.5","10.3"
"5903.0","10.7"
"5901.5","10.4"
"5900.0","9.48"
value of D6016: 0.3 Ang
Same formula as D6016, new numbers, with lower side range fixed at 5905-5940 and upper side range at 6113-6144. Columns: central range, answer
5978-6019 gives -0.7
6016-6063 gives -2.2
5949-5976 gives -0.2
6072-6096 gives -1.3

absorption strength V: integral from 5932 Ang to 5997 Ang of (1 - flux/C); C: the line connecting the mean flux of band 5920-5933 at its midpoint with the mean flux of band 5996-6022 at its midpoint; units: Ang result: 0.5 Ang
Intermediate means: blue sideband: 11.1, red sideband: 10.6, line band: 10.8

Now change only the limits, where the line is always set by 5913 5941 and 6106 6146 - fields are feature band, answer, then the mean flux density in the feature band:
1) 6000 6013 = 0.0 Ang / 10.6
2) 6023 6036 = 0.0 Ang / 10.6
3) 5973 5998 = -0.2 Ang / 10.8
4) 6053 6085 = -2.0 Ang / 11.2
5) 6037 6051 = -0.8 Ang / 11.2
